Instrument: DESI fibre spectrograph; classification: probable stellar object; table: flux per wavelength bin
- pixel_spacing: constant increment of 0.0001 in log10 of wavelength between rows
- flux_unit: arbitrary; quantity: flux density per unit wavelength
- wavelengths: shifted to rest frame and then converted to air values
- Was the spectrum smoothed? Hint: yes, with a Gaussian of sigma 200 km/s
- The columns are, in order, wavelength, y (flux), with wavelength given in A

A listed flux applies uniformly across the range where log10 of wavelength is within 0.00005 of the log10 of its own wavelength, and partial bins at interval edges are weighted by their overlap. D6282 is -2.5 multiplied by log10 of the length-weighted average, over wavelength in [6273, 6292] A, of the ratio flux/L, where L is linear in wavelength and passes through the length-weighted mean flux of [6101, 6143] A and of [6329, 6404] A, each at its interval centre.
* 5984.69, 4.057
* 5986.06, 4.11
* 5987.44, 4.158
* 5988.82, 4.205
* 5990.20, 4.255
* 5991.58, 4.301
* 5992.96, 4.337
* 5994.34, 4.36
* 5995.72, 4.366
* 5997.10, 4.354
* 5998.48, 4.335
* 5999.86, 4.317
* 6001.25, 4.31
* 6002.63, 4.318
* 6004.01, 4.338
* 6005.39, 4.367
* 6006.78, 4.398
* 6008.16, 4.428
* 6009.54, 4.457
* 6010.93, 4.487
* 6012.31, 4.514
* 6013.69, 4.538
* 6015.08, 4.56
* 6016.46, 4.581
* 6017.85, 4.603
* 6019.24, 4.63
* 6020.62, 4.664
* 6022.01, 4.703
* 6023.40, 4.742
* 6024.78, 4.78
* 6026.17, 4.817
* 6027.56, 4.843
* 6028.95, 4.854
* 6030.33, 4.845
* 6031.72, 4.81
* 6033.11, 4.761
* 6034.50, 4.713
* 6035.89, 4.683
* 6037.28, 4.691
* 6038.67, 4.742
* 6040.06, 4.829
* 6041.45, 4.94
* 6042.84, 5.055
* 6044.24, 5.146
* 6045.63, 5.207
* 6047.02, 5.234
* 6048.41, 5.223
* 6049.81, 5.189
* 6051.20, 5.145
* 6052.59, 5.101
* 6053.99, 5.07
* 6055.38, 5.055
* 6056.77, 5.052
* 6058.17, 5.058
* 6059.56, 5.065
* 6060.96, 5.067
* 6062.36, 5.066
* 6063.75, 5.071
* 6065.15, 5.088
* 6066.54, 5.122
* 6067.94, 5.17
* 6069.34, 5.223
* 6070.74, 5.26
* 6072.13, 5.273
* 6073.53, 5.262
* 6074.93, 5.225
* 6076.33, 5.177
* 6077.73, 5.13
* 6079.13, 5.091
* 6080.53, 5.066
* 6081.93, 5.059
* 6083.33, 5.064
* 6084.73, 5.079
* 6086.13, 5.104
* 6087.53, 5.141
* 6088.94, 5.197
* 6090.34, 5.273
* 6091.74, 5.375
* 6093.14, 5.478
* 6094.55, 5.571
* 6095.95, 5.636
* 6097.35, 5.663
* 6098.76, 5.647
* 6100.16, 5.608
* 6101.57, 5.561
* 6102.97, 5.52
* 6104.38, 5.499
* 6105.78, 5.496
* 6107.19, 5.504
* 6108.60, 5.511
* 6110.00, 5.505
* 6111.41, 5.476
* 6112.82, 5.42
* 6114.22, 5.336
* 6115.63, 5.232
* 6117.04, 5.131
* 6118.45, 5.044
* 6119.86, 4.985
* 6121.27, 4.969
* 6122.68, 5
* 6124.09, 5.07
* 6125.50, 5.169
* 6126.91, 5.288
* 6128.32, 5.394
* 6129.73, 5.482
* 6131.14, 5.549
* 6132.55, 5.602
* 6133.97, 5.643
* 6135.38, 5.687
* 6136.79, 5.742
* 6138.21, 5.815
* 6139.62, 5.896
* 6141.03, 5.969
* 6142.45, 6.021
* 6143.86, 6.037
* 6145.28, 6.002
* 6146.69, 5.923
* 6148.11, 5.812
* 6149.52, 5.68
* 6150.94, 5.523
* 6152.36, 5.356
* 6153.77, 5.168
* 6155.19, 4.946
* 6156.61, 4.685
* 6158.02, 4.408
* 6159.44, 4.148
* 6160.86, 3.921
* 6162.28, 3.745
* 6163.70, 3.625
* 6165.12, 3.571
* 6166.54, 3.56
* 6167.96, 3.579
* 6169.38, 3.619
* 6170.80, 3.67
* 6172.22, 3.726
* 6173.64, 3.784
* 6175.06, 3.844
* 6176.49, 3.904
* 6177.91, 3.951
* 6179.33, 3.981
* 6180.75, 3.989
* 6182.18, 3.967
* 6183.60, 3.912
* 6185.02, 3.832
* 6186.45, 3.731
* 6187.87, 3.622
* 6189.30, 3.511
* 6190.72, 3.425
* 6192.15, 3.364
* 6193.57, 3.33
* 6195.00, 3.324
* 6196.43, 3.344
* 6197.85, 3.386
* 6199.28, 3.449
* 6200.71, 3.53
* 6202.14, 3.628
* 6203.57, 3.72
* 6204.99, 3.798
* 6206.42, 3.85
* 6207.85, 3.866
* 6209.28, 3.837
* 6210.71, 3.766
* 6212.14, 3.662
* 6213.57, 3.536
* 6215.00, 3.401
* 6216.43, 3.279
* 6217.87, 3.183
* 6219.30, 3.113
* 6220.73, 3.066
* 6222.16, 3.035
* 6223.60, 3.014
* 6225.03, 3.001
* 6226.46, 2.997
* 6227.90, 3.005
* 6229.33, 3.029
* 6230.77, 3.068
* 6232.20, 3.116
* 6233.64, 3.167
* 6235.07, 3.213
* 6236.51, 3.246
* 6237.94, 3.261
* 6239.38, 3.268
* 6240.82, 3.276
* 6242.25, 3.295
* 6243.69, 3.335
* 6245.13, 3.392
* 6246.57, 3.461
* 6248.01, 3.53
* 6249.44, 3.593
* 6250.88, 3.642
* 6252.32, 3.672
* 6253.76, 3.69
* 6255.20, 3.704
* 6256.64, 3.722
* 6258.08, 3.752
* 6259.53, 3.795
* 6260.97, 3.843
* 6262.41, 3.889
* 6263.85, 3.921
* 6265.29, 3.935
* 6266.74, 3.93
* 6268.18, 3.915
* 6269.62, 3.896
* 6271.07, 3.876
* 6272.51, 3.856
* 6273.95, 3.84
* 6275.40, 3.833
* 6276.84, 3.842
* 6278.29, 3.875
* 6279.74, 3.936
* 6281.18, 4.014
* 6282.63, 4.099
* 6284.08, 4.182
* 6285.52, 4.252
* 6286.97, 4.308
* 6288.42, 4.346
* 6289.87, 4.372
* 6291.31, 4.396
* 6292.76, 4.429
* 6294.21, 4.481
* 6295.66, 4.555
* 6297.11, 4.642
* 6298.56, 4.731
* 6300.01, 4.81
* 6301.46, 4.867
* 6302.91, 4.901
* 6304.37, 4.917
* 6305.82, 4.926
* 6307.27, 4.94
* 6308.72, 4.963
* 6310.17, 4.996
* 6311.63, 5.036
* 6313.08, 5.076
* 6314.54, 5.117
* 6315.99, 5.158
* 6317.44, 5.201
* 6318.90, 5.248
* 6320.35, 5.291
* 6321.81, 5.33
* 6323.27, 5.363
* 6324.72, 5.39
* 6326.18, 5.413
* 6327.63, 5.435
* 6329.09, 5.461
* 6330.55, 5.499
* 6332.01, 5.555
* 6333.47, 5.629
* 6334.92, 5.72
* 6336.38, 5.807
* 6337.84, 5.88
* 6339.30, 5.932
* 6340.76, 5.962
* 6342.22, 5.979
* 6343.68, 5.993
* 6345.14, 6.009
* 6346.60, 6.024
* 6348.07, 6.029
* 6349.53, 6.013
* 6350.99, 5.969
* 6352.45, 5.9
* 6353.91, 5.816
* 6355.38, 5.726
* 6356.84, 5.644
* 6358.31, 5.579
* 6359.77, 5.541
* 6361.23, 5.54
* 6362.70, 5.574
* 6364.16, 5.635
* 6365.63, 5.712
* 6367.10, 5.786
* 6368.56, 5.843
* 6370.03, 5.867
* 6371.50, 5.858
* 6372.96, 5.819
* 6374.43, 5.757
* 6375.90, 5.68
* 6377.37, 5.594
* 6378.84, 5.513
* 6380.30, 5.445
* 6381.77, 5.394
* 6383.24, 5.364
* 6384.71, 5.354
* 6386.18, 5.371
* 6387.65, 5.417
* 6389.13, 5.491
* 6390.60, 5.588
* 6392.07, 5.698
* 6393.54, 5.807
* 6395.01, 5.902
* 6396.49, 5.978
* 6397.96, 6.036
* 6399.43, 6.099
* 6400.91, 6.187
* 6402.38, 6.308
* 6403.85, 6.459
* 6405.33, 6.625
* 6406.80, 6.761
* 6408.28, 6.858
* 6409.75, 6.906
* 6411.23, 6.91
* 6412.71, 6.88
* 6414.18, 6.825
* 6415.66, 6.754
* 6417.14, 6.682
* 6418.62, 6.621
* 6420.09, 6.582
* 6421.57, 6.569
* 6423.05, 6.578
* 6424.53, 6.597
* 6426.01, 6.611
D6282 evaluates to 0.35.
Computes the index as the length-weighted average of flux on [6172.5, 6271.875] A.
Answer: 3.54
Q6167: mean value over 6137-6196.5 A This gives 4.38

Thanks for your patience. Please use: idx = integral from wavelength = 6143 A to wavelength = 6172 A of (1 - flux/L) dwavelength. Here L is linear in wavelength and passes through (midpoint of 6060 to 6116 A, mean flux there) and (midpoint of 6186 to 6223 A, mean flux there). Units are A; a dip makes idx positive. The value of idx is -2.72 A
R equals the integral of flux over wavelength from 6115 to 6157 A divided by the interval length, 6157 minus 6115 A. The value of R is 5.47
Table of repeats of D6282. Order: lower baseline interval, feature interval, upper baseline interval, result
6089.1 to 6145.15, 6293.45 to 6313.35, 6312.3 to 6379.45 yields 0.16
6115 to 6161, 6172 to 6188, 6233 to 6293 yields 0.24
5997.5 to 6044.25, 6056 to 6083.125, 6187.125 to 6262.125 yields -0.18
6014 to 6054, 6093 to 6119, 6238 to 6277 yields -0.22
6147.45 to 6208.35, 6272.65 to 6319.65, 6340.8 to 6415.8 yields 0.13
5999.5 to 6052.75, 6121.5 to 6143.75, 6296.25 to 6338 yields -0.14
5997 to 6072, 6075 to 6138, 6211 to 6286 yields -0.22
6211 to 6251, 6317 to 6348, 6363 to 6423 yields -0.13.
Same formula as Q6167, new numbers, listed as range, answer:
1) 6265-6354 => 4.96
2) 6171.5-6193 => 3.77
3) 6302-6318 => 5.02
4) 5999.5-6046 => 4.67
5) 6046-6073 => 5.14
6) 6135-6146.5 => 5.9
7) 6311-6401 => 5.64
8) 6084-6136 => 5.37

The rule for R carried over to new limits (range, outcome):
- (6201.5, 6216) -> 3.7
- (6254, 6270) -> 3.84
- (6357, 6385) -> 5.63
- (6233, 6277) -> 3.63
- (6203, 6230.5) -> 3.37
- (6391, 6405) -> 6.06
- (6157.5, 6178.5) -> 3.8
